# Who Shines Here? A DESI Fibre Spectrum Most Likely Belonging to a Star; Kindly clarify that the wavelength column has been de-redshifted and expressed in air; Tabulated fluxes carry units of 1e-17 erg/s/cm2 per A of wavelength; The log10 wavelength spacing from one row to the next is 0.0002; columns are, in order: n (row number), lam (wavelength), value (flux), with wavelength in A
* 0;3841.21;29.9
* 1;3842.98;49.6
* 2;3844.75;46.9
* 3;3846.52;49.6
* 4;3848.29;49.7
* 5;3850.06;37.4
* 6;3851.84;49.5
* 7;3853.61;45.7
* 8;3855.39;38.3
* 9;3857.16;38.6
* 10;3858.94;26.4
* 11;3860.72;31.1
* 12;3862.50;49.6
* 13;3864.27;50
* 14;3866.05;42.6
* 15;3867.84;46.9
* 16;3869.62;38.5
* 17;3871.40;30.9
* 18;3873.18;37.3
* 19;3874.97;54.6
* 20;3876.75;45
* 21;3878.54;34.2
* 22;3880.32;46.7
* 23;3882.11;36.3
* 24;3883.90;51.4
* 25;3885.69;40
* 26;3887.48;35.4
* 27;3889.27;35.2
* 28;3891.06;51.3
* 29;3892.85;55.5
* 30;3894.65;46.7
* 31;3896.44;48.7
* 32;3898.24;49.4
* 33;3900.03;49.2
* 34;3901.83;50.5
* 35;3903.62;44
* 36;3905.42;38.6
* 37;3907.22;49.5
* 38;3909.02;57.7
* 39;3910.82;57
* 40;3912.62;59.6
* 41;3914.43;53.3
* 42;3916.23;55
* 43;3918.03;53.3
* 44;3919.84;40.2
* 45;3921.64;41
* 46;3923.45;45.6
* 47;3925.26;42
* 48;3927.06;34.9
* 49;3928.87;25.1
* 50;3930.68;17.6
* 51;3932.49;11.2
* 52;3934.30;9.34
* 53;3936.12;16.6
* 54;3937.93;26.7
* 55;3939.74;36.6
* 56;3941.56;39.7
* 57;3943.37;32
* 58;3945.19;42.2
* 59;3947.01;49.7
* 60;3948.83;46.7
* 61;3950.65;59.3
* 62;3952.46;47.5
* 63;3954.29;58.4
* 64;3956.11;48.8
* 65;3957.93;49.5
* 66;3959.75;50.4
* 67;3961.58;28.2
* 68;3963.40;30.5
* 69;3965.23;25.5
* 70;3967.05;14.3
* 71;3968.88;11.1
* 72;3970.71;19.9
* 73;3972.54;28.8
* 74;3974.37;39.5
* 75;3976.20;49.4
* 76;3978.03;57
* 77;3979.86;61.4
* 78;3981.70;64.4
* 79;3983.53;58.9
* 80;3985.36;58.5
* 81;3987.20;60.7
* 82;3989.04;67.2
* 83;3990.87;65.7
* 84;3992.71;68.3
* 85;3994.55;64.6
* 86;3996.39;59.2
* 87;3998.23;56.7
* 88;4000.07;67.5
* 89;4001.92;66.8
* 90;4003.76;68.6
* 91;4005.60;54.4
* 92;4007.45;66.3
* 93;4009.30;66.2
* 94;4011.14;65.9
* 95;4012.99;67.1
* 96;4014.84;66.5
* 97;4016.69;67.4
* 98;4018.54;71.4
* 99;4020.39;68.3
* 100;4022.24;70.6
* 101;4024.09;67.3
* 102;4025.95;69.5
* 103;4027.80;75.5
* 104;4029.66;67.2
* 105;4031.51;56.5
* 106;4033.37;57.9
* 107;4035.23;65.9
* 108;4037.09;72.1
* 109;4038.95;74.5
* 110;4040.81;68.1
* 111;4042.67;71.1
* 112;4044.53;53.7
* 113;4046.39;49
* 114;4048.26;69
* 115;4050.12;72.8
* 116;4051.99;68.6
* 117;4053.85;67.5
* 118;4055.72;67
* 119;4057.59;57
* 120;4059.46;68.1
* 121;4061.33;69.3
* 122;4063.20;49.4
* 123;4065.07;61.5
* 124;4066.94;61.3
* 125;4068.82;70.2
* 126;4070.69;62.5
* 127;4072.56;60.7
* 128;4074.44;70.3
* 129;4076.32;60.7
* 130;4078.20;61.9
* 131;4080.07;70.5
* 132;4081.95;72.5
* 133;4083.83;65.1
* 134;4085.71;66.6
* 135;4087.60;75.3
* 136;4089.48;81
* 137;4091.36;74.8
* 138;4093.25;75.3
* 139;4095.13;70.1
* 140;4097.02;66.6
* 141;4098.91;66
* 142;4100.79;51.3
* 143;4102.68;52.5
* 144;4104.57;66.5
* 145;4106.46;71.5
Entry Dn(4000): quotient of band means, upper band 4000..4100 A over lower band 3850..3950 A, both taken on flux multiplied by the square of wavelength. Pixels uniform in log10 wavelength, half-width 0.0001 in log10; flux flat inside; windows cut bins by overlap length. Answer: 1.73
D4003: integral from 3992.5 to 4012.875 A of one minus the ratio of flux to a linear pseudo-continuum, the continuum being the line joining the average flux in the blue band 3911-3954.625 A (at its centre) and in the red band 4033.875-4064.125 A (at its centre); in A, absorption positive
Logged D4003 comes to -3.4 A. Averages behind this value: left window 39.3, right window 65.1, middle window 64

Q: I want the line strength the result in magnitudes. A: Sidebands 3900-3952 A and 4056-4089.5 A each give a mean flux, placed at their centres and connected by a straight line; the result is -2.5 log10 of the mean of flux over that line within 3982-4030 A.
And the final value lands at -0.21 mag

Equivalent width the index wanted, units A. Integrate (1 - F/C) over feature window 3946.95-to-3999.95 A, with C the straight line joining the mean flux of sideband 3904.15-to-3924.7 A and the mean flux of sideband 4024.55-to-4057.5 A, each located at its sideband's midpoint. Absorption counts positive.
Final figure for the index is 8.29 A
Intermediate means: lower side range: 49.8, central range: 48.6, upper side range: 66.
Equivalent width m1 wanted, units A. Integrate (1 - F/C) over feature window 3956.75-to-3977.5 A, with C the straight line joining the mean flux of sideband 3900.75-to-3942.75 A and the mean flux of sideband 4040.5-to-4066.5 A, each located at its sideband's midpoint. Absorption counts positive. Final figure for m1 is 6.69 A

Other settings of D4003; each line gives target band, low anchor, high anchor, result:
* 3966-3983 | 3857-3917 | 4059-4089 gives 5.01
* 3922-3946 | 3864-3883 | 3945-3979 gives 6.55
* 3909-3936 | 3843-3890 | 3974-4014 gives 6.08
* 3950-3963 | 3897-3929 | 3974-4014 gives 1.70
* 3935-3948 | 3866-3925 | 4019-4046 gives 4.57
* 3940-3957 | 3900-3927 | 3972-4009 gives 2.21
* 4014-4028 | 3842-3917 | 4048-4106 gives -2.09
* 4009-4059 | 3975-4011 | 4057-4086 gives -2.54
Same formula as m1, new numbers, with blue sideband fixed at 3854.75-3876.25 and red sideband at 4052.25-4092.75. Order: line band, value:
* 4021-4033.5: -1.27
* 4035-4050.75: -0.85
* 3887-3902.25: -0.99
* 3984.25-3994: -1.38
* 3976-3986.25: -0.72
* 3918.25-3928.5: 1.50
